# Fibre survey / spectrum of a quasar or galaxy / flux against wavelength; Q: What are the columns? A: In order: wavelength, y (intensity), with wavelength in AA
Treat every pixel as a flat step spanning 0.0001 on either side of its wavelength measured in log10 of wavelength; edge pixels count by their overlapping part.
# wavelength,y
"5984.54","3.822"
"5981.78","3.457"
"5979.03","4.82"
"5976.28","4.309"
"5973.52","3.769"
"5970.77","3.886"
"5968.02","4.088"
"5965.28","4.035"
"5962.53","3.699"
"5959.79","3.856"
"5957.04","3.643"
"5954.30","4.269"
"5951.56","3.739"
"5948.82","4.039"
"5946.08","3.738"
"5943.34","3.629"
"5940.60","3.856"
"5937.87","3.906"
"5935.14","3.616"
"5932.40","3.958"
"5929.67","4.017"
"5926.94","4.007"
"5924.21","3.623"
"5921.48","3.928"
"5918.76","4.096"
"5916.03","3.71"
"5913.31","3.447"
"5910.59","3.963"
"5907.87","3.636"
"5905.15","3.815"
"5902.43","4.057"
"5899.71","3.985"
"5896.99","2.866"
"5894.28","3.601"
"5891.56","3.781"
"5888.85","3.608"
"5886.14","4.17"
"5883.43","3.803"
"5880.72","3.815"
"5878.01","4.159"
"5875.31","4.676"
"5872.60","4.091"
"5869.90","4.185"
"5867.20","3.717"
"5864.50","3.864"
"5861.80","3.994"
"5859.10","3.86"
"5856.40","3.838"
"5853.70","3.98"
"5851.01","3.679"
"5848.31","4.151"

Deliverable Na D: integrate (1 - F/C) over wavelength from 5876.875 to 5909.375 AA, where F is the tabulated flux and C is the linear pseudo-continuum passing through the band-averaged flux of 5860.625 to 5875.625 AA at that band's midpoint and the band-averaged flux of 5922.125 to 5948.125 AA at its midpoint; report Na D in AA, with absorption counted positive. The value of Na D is 1.6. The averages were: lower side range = 4.05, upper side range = 3.82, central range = 3.77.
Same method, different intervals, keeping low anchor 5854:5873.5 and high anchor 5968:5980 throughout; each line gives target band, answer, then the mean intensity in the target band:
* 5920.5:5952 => 1.87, 3.84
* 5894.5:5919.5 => 1.91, 3.72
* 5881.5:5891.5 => 0.34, 3.85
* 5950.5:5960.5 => 0.58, 3.88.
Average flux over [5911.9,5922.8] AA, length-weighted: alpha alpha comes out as 3.8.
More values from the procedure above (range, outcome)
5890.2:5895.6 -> 3.69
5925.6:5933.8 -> 3.99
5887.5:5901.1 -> 3.57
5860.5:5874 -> 3.97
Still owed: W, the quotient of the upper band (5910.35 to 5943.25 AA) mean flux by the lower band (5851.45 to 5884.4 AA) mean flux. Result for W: 0.96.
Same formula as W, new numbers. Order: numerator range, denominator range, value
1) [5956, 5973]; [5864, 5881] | 0.94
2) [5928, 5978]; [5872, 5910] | 1.01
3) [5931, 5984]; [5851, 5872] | 1.00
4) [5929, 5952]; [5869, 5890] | 0.94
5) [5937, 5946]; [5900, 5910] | 0.98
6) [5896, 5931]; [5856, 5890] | 0.95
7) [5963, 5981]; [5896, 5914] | 1.11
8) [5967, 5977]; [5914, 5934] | 1.03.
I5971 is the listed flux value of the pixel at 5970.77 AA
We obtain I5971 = 3.886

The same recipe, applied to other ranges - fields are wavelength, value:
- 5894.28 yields 3.601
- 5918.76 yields 4.096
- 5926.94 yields 4.007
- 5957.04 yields 3.643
